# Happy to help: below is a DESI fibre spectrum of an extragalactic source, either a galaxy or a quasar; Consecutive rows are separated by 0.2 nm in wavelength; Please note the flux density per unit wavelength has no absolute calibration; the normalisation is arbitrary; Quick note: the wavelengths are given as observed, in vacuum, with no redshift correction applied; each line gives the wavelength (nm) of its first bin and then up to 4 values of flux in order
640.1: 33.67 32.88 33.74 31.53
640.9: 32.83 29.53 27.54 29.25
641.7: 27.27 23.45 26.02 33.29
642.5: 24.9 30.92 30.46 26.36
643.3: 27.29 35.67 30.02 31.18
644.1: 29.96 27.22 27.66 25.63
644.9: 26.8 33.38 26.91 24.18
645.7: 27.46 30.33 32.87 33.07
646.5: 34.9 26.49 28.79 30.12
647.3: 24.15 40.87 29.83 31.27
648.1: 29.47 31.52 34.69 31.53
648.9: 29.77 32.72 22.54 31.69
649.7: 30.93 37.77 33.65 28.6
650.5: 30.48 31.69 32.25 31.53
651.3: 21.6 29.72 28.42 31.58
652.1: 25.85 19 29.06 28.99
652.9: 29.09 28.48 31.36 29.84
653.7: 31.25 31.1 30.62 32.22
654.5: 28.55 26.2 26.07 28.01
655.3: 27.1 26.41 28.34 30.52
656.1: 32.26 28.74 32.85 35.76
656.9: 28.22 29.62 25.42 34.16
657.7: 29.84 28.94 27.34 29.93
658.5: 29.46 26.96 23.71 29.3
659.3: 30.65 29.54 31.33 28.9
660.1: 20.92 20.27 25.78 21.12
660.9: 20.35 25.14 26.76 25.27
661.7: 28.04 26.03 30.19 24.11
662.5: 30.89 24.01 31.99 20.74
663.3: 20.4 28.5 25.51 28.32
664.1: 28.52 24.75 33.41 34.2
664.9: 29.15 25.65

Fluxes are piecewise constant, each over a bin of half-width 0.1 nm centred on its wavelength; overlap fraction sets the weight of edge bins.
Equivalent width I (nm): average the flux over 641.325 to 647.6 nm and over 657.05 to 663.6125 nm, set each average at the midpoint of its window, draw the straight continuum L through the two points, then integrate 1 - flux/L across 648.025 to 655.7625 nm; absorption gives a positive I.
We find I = -0.379 nm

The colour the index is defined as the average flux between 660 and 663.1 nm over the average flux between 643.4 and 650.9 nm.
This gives 0.8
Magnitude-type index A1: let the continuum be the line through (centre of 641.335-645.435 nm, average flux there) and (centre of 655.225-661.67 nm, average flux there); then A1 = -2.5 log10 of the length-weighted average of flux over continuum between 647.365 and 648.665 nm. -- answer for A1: -0.151 mag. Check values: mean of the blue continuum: 28.6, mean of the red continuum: 27.8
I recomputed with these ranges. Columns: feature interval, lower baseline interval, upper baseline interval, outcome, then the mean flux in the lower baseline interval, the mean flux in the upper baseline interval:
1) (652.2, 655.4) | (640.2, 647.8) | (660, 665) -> -0.09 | 29.6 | 26.2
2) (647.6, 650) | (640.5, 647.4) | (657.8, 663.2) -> -0.24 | 29.1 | 26.6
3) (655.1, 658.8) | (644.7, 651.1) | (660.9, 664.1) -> -0.21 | 30.6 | 26.3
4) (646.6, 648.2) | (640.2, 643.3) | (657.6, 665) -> -0.08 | 29.3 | 27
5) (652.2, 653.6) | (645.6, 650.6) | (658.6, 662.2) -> 0.05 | 31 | 26.1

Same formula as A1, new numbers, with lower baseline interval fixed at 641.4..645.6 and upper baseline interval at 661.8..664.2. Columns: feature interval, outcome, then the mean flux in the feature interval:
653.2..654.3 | -0.13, 31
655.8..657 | -0.15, 31.4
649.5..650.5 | -0.16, 32.4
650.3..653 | -0.03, 28.4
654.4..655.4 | 0.01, 27.2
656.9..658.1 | -0.08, 29.3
